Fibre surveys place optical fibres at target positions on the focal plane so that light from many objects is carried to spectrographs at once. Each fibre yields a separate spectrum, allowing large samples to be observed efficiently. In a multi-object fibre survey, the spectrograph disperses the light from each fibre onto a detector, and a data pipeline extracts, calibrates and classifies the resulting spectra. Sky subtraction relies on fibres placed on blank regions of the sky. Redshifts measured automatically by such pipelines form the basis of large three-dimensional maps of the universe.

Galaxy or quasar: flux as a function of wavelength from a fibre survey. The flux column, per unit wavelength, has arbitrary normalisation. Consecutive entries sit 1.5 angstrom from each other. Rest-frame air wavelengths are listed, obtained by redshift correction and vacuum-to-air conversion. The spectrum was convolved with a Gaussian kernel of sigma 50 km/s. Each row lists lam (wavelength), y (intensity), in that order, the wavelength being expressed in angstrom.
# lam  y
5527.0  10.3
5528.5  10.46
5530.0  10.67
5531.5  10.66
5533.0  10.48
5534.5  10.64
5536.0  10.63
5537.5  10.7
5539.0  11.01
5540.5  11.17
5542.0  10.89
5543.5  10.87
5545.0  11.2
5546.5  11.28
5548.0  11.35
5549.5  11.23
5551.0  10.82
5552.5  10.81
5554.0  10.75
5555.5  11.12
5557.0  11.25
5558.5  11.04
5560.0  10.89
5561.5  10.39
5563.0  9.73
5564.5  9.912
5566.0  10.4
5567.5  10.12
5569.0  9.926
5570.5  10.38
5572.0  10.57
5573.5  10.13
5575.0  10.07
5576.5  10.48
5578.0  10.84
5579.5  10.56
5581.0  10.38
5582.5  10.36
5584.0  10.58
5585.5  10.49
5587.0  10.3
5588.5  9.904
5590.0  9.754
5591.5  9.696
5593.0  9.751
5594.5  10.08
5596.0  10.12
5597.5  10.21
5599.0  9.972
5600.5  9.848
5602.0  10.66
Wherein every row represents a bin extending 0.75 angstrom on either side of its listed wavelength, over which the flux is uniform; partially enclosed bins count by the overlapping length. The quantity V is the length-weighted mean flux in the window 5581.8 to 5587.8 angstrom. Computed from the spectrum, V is 10.4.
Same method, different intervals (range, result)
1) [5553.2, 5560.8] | 11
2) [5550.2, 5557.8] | 11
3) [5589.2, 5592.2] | 9.73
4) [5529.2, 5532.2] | 10.7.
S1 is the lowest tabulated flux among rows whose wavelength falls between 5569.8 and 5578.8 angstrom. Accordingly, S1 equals 10.07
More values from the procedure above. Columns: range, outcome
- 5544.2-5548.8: 11.2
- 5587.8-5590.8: 9.754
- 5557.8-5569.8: 9.73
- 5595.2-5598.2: 10.12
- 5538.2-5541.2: 11.01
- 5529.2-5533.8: 10.48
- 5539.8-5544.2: 10.87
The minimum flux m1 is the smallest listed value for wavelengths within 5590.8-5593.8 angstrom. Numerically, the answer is 9.696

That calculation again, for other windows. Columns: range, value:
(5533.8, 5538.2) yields 10.63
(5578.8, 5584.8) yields 10.36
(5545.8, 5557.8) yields 10.75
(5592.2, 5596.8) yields 9.751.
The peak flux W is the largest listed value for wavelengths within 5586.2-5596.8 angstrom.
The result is 10.3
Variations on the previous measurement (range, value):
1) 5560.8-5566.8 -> 10.4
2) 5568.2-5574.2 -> 10.57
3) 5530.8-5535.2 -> 10.66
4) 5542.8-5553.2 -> 11.35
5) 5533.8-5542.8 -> 11.17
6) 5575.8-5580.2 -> 10.84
